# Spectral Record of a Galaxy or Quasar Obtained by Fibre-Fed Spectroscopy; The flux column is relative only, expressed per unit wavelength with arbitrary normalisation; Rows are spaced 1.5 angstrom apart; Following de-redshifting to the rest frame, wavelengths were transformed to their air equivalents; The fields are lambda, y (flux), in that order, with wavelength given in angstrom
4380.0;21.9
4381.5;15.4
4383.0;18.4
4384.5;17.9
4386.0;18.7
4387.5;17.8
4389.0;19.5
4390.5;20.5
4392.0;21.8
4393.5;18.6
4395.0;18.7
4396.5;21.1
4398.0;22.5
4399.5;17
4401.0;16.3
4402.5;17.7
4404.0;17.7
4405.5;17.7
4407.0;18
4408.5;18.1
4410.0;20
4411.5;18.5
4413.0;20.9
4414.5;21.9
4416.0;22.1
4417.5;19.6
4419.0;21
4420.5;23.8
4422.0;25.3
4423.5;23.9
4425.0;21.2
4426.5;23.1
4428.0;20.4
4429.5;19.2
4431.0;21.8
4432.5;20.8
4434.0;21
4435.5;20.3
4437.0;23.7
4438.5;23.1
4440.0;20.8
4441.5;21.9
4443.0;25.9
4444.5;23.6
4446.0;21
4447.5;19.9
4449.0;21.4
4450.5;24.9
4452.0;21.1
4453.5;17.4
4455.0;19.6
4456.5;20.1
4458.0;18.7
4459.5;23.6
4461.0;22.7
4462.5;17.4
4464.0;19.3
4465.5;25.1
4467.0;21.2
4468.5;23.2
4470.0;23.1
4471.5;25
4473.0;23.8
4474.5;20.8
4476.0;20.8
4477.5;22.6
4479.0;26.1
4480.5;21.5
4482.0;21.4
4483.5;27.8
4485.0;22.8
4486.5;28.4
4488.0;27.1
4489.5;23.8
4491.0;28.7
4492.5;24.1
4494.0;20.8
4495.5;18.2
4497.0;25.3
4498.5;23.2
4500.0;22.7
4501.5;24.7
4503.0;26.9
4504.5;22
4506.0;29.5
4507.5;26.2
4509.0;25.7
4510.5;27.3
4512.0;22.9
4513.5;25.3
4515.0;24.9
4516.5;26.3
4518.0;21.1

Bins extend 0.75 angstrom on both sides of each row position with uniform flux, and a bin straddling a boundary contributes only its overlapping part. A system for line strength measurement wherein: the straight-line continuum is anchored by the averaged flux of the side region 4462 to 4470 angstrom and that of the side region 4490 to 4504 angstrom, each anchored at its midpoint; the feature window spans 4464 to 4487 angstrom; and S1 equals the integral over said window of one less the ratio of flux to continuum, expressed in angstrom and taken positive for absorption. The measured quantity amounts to -1.2 angstrom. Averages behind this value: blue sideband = 21.5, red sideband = 23.8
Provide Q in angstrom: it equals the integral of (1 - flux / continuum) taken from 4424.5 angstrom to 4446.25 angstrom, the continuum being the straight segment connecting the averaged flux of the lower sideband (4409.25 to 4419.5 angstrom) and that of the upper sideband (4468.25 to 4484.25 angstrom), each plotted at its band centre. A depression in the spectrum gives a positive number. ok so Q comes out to -0.39 angstrom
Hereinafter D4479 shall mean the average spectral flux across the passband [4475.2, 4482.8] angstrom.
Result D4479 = 22.5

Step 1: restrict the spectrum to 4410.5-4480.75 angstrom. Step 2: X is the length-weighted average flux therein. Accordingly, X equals 21.8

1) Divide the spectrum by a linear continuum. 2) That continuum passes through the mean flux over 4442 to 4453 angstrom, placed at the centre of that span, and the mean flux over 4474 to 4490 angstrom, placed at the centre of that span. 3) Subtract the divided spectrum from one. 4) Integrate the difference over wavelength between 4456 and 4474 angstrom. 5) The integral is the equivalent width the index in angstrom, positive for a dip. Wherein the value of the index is 0.98 angstrom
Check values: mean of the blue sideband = 22.4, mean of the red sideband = 24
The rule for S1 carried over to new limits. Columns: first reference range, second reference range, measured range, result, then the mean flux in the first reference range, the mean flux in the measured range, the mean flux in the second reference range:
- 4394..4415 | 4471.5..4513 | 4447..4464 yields 1.1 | 19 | 20.6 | 24.3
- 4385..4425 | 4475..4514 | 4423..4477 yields 1.2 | 20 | 21.7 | 24.4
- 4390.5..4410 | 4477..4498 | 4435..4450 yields -0.6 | 18.9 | 22.2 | 24.2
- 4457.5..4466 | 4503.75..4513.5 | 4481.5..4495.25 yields -0.7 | 21.1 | 24.8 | 25.6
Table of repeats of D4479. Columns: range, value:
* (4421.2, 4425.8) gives 23.5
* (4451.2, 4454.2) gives 19.4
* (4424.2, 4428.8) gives 21.6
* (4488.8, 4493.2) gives 25.6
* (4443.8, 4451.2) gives 22.1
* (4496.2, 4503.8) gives 24.5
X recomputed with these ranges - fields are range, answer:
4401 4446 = 21.1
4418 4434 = 22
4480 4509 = 24.5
